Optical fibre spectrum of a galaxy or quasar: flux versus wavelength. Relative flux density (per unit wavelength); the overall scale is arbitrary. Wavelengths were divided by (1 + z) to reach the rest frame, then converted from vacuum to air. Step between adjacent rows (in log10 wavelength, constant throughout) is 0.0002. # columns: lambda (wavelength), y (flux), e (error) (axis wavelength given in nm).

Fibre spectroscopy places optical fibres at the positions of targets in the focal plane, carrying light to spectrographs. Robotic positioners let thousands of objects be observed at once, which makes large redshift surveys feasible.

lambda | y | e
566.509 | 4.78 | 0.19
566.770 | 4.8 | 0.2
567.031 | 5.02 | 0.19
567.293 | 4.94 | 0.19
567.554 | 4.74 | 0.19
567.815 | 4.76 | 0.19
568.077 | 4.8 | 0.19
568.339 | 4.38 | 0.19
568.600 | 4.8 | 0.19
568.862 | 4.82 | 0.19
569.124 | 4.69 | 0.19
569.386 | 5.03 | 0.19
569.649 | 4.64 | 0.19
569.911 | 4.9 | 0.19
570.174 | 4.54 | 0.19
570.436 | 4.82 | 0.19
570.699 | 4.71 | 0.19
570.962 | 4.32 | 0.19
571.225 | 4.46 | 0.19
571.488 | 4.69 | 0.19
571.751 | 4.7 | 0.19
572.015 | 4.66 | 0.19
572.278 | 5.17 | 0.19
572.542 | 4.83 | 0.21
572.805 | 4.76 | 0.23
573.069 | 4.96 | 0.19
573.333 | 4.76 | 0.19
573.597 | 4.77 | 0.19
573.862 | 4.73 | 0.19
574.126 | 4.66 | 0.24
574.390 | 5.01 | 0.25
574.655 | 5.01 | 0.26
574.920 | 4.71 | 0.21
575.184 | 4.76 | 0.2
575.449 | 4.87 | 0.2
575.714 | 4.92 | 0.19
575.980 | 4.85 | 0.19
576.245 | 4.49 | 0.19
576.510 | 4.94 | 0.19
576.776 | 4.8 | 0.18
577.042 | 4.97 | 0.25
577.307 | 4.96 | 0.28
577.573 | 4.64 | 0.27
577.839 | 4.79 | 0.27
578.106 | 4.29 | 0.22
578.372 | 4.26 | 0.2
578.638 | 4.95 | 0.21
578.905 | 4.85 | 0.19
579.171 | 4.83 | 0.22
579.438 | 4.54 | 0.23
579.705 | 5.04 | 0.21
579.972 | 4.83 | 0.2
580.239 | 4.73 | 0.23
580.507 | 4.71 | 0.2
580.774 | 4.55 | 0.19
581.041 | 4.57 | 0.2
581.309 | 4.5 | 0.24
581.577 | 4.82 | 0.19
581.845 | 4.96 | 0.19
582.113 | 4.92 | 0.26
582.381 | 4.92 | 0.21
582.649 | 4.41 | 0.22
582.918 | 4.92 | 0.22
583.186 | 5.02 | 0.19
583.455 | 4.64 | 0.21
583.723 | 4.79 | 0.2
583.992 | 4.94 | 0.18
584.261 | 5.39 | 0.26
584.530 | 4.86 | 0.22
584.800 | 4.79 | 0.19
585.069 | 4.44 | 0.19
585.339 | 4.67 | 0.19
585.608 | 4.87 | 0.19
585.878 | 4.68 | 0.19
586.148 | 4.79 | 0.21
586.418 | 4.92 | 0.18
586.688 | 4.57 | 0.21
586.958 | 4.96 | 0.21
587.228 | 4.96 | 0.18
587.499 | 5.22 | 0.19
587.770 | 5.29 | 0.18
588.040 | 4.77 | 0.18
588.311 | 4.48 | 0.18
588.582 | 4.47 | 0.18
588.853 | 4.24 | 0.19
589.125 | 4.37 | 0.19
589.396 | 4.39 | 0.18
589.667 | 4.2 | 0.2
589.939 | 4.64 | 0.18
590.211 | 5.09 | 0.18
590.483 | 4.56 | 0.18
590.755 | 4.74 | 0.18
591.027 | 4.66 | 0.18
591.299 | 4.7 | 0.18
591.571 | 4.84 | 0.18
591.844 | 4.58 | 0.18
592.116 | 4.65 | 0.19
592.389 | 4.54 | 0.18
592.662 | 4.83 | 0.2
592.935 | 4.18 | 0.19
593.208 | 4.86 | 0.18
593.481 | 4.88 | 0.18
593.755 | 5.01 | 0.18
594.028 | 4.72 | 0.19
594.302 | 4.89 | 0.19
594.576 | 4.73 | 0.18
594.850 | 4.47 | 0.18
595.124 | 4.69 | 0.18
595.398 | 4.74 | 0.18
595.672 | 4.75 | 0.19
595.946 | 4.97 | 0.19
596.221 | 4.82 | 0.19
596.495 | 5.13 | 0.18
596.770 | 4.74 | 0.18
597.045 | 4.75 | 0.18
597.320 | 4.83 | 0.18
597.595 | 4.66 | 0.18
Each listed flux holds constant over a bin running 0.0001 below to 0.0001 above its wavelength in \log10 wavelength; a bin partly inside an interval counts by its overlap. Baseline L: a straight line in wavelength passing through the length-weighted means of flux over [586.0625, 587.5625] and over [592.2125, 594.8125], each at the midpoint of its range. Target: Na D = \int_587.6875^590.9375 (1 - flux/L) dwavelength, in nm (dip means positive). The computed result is 0.16 nm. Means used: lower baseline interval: 4.89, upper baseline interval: 4.72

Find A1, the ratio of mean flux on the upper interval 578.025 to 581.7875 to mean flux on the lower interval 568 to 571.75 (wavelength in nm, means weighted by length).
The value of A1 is 1.00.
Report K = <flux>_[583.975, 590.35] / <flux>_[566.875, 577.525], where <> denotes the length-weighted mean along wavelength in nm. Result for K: 1.0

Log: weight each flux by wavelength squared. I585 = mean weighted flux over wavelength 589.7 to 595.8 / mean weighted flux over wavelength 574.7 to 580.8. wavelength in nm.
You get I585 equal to 1.0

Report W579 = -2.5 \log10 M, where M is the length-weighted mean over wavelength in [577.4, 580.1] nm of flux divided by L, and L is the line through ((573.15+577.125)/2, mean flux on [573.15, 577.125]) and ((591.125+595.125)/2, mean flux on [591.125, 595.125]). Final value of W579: 0.020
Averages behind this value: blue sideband 4.82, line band 4.71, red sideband 4.7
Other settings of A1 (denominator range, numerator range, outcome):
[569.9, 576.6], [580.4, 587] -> 1.00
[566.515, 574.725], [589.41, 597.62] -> 0.99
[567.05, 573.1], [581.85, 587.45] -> 1.02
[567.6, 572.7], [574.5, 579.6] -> 1.01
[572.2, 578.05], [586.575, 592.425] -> 0.97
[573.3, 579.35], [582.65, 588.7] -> 1.01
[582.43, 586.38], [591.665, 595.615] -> 0.98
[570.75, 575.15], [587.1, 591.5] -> 0.98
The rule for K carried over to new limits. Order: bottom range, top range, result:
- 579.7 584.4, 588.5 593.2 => 0.95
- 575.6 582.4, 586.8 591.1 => 0.99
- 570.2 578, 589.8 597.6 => 0.99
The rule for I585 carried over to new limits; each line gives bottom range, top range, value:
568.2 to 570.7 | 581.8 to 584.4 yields 1.08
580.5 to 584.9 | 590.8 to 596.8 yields 1.02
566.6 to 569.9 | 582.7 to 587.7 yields 1.08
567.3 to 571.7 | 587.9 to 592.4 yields 1.05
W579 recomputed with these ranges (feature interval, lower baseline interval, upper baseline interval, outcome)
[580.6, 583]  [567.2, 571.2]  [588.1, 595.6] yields -0.012 mag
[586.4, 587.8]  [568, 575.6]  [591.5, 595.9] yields -0.054 mag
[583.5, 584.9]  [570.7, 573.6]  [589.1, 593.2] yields -0.064 mag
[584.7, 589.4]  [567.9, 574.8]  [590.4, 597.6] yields 0.005 mag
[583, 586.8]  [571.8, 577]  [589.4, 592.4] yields -0.023 mag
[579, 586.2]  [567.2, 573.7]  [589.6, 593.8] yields -0.016 mag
